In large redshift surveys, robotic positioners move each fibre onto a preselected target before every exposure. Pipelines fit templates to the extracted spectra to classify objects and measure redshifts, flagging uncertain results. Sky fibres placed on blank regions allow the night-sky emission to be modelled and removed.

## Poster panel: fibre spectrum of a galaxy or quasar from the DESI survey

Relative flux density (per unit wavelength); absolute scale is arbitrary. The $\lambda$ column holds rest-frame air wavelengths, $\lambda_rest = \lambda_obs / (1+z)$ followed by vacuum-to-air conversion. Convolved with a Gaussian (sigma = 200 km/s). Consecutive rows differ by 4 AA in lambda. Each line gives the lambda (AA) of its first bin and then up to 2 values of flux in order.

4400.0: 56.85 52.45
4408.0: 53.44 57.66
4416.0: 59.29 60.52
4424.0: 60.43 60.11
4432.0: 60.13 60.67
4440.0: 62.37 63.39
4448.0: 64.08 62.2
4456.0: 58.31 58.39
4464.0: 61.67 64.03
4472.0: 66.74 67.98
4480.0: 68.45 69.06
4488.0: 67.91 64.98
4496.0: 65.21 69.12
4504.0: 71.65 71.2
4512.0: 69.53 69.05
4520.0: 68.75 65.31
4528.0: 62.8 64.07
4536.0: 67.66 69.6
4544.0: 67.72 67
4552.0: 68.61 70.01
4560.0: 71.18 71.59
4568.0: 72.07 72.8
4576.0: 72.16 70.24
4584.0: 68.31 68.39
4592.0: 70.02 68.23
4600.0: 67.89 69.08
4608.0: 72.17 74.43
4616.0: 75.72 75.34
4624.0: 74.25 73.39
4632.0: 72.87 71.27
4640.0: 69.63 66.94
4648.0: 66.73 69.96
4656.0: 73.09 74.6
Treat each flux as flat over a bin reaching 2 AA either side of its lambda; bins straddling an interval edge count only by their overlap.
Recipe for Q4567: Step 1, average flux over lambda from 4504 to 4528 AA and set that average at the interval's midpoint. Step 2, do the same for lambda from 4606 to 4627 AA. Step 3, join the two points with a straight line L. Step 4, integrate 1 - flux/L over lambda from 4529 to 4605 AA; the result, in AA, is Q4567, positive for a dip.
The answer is 2.4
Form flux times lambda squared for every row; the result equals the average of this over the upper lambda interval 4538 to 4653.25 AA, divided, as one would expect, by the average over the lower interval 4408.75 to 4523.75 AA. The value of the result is 1.16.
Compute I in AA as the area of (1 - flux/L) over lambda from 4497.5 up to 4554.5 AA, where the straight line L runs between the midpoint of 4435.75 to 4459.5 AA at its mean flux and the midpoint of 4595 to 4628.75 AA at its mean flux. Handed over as -1.1 AA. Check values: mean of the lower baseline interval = 61.7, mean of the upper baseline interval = 72.4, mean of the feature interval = 68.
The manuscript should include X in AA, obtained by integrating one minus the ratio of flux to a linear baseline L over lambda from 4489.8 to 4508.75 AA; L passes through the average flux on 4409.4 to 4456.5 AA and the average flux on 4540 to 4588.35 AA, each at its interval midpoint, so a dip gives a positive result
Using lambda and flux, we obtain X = -0.8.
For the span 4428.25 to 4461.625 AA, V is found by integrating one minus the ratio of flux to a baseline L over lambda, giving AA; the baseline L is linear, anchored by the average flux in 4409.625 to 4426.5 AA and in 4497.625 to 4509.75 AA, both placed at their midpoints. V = 0.9 AA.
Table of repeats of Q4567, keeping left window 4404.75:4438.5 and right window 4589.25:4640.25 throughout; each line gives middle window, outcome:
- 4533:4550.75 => -0.22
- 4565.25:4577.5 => -0.59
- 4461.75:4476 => -0.58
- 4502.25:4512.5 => -1.00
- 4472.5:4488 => -1.35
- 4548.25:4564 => -0.44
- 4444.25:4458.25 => -0.20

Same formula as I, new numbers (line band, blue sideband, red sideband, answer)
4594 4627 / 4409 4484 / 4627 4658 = -1.5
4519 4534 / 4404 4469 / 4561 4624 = 0.4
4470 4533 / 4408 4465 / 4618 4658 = -3.7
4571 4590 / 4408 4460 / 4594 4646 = -0.3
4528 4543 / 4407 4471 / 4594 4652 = -0.1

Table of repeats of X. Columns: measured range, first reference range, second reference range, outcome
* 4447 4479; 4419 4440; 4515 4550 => -0.2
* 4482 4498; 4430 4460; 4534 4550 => -0.6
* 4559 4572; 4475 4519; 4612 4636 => -0.1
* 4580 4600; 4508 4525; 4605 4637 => 0.9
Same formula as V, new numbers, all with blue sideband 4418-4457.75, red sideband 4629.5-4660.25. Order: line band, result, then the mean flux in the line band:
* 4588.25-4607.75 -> -0.2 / 69.1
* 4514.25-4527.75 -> -0.4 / 67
